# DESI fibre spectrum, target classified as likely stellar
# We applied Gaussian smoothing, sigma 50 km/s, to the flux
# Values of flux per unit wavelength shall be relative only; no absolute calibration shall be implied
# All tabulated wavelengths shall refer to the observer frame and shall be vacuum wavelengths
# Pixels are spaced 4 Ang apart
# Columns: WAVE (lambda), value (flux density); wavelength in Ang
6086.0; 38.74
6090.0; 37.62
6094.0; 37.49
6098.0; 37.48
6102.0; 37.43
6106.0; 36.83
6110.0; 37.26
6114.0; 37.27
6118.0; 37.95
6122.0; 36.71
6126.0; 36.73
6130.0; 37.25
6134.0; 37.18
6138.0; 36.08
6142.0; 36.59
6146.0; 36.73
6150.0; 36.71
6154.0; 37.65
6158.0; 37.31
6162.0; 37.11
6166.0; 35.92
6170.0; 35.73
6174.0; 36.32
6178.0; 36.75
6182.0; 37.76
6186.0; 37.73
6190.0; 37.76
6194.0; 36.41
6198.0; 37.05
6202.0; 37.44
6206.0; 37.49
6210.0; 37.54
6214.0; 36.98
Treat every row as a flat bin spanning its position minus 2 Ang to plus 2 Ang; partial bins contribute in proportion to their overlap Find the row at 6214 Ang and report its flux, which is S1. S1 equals 36.98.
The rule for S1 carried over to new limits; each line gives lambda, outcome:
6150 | 36.71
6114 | 37.27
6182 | 37.76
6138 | 36.08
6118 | 37.95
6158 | 37.31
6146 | 36.73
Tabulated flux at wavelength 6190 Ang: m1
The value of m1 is 37.76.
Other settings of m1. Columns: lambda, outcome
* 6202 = 37.44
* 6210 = 37.54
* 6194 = 36.41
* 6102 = 37.43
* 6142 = 36.59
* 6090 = 37.62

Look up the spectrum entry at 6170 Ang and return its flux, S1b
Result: 35.73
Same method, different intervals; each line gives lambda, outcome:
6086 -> 38.74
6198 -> 37.05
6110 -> 37.26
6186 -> 37.73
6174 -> 36.32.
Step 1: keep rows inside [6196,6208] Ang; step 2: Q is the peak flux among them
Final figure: 37.49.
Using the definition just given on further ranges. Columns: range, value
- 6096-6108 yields 37.48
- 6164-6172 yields 35.92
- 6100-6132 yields 37.95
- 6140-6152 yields 36.73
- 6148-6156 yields 37.65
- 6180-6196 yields 37.76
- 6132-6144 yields 37.18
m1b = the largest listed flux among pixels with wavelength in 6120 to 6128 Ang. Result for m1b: 36.73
